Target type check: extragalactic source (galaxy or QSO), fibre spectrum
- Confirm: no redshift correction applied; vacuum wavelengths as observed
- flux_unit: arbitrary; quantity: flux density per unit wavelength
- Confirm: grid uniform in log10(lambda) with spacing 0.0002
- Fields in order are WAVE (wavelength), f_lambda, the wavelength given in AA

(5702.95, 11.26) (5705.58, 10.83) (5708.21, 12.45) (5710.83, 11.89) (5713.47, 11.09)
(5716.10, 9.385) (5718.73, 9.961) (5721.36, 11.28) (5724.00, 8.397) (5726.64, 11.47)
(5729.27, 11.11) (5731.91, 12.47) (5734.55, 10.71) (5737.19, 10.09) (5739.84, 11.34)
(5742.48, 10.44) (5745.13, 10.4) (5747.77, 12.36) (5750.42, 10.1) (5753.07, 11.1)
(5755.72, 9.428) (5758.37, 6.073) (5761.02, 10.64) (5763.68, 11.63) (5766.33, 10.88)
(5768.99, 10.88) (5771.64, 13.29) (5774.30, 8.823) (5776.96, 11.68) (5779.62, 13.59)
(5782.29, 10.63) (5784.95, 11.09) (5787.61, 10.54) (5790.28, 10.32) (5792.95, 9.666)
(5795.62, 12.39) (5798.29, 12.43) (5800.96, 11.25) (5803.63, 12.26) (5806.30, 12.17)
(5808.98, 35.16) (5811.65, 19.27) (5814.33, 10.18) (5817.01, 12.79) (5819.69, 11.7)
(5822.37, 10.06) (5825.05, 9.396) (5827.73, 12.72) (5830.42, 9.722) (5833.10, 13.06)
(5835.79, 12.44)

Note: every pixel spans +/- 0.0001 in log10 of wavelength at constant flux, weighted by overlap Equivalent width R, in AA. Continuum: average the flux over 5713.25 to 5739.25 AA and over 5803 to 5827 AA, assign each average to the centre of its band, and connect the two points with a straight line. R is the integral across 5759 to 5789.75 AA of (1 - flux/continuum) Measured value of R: 4.2 AA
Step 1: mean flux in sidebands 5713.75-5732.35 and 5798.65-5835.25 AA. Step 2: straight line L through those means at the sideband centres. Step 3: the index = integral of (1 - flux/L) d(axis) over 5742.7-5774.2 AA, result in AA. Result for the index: 3.2 AA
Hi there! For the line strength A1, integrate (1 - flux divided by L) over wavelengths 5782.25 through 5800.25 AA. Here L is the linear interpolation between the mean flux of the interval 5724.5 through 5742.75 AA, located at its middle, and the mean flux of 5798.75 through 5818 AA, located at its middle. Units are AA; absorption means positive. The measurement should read 4.7 AA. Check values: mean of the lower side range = 11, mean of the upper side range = 16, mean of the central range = 11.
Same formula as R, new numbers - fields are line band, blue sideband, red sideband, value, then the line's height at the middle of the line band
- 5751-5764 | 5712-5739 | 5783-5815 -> 2.59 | 12.1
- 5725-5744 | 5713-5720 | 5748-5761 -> -2.34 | 9.83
